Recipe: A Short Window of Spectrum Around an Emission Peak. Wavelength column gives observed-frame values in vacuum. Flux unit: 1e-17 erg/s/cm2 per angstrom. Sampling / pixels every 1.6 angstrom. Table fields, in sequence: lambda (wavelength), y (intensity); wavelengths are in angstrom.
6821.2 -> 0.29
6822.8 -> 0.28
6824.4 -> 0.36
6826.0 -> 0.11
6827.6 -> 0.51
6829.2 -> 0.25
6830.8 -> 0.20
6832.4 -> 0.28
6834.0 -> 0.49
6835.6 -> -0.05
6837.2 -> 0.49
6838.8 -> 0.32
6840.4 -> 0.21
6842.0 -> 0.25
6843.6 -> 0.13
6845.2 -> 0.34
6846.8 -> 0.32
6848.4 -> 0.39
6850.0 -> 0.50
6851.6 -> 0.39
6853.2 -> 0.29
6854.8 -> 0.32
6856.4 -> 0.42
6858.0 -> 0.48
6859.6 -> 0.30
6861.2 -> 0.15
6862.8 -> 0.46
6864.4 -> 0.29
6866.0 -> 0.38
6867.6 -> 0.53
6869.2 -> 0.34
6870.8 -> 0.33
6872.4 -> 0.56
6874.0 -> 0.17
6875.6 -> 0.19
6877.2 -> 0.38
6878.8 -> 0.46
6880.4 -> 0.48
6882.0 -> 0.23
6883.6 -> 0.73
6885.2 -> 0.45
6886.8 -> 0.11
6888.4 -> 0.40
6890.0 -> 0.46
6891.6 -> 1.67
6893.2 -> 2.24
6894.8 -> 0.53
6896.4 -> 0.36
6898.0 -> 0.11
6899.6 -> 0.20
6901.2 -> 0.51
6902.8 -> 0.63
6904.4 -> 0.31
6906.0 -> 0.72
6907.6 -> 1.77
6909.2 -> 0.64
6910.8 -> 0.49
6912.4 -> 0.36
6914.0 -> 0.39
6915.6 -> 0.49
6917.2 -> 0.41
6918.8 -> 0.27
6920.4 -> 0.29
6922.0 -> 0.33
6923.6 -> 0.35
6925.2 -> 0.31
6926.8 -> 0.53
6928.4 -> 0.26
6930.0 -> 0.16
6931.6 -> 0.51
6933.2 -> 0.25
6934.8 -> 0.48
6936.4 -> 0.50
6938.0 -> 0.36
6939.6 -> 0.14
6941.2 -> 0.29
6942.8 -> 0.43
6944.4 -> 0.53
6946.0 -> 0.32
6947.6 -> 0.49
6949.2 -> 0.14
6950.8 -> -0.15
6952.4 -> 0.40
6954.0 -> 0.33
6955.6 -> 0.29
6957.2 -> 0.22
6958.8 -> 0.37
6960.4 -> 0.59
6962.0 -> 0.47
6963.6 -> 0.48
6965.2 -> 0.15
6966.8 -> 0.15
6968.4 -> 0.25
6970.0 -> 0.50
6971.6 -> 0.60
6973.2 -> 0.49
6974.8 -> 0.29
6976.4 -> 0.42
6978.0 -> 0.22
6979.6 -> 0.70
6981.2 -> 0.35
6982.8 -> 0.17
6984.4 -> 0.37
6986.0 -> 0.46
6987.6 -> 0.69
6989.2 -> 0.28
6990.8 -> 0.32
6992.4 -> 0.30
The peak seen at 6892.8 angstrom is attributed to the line [S II]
